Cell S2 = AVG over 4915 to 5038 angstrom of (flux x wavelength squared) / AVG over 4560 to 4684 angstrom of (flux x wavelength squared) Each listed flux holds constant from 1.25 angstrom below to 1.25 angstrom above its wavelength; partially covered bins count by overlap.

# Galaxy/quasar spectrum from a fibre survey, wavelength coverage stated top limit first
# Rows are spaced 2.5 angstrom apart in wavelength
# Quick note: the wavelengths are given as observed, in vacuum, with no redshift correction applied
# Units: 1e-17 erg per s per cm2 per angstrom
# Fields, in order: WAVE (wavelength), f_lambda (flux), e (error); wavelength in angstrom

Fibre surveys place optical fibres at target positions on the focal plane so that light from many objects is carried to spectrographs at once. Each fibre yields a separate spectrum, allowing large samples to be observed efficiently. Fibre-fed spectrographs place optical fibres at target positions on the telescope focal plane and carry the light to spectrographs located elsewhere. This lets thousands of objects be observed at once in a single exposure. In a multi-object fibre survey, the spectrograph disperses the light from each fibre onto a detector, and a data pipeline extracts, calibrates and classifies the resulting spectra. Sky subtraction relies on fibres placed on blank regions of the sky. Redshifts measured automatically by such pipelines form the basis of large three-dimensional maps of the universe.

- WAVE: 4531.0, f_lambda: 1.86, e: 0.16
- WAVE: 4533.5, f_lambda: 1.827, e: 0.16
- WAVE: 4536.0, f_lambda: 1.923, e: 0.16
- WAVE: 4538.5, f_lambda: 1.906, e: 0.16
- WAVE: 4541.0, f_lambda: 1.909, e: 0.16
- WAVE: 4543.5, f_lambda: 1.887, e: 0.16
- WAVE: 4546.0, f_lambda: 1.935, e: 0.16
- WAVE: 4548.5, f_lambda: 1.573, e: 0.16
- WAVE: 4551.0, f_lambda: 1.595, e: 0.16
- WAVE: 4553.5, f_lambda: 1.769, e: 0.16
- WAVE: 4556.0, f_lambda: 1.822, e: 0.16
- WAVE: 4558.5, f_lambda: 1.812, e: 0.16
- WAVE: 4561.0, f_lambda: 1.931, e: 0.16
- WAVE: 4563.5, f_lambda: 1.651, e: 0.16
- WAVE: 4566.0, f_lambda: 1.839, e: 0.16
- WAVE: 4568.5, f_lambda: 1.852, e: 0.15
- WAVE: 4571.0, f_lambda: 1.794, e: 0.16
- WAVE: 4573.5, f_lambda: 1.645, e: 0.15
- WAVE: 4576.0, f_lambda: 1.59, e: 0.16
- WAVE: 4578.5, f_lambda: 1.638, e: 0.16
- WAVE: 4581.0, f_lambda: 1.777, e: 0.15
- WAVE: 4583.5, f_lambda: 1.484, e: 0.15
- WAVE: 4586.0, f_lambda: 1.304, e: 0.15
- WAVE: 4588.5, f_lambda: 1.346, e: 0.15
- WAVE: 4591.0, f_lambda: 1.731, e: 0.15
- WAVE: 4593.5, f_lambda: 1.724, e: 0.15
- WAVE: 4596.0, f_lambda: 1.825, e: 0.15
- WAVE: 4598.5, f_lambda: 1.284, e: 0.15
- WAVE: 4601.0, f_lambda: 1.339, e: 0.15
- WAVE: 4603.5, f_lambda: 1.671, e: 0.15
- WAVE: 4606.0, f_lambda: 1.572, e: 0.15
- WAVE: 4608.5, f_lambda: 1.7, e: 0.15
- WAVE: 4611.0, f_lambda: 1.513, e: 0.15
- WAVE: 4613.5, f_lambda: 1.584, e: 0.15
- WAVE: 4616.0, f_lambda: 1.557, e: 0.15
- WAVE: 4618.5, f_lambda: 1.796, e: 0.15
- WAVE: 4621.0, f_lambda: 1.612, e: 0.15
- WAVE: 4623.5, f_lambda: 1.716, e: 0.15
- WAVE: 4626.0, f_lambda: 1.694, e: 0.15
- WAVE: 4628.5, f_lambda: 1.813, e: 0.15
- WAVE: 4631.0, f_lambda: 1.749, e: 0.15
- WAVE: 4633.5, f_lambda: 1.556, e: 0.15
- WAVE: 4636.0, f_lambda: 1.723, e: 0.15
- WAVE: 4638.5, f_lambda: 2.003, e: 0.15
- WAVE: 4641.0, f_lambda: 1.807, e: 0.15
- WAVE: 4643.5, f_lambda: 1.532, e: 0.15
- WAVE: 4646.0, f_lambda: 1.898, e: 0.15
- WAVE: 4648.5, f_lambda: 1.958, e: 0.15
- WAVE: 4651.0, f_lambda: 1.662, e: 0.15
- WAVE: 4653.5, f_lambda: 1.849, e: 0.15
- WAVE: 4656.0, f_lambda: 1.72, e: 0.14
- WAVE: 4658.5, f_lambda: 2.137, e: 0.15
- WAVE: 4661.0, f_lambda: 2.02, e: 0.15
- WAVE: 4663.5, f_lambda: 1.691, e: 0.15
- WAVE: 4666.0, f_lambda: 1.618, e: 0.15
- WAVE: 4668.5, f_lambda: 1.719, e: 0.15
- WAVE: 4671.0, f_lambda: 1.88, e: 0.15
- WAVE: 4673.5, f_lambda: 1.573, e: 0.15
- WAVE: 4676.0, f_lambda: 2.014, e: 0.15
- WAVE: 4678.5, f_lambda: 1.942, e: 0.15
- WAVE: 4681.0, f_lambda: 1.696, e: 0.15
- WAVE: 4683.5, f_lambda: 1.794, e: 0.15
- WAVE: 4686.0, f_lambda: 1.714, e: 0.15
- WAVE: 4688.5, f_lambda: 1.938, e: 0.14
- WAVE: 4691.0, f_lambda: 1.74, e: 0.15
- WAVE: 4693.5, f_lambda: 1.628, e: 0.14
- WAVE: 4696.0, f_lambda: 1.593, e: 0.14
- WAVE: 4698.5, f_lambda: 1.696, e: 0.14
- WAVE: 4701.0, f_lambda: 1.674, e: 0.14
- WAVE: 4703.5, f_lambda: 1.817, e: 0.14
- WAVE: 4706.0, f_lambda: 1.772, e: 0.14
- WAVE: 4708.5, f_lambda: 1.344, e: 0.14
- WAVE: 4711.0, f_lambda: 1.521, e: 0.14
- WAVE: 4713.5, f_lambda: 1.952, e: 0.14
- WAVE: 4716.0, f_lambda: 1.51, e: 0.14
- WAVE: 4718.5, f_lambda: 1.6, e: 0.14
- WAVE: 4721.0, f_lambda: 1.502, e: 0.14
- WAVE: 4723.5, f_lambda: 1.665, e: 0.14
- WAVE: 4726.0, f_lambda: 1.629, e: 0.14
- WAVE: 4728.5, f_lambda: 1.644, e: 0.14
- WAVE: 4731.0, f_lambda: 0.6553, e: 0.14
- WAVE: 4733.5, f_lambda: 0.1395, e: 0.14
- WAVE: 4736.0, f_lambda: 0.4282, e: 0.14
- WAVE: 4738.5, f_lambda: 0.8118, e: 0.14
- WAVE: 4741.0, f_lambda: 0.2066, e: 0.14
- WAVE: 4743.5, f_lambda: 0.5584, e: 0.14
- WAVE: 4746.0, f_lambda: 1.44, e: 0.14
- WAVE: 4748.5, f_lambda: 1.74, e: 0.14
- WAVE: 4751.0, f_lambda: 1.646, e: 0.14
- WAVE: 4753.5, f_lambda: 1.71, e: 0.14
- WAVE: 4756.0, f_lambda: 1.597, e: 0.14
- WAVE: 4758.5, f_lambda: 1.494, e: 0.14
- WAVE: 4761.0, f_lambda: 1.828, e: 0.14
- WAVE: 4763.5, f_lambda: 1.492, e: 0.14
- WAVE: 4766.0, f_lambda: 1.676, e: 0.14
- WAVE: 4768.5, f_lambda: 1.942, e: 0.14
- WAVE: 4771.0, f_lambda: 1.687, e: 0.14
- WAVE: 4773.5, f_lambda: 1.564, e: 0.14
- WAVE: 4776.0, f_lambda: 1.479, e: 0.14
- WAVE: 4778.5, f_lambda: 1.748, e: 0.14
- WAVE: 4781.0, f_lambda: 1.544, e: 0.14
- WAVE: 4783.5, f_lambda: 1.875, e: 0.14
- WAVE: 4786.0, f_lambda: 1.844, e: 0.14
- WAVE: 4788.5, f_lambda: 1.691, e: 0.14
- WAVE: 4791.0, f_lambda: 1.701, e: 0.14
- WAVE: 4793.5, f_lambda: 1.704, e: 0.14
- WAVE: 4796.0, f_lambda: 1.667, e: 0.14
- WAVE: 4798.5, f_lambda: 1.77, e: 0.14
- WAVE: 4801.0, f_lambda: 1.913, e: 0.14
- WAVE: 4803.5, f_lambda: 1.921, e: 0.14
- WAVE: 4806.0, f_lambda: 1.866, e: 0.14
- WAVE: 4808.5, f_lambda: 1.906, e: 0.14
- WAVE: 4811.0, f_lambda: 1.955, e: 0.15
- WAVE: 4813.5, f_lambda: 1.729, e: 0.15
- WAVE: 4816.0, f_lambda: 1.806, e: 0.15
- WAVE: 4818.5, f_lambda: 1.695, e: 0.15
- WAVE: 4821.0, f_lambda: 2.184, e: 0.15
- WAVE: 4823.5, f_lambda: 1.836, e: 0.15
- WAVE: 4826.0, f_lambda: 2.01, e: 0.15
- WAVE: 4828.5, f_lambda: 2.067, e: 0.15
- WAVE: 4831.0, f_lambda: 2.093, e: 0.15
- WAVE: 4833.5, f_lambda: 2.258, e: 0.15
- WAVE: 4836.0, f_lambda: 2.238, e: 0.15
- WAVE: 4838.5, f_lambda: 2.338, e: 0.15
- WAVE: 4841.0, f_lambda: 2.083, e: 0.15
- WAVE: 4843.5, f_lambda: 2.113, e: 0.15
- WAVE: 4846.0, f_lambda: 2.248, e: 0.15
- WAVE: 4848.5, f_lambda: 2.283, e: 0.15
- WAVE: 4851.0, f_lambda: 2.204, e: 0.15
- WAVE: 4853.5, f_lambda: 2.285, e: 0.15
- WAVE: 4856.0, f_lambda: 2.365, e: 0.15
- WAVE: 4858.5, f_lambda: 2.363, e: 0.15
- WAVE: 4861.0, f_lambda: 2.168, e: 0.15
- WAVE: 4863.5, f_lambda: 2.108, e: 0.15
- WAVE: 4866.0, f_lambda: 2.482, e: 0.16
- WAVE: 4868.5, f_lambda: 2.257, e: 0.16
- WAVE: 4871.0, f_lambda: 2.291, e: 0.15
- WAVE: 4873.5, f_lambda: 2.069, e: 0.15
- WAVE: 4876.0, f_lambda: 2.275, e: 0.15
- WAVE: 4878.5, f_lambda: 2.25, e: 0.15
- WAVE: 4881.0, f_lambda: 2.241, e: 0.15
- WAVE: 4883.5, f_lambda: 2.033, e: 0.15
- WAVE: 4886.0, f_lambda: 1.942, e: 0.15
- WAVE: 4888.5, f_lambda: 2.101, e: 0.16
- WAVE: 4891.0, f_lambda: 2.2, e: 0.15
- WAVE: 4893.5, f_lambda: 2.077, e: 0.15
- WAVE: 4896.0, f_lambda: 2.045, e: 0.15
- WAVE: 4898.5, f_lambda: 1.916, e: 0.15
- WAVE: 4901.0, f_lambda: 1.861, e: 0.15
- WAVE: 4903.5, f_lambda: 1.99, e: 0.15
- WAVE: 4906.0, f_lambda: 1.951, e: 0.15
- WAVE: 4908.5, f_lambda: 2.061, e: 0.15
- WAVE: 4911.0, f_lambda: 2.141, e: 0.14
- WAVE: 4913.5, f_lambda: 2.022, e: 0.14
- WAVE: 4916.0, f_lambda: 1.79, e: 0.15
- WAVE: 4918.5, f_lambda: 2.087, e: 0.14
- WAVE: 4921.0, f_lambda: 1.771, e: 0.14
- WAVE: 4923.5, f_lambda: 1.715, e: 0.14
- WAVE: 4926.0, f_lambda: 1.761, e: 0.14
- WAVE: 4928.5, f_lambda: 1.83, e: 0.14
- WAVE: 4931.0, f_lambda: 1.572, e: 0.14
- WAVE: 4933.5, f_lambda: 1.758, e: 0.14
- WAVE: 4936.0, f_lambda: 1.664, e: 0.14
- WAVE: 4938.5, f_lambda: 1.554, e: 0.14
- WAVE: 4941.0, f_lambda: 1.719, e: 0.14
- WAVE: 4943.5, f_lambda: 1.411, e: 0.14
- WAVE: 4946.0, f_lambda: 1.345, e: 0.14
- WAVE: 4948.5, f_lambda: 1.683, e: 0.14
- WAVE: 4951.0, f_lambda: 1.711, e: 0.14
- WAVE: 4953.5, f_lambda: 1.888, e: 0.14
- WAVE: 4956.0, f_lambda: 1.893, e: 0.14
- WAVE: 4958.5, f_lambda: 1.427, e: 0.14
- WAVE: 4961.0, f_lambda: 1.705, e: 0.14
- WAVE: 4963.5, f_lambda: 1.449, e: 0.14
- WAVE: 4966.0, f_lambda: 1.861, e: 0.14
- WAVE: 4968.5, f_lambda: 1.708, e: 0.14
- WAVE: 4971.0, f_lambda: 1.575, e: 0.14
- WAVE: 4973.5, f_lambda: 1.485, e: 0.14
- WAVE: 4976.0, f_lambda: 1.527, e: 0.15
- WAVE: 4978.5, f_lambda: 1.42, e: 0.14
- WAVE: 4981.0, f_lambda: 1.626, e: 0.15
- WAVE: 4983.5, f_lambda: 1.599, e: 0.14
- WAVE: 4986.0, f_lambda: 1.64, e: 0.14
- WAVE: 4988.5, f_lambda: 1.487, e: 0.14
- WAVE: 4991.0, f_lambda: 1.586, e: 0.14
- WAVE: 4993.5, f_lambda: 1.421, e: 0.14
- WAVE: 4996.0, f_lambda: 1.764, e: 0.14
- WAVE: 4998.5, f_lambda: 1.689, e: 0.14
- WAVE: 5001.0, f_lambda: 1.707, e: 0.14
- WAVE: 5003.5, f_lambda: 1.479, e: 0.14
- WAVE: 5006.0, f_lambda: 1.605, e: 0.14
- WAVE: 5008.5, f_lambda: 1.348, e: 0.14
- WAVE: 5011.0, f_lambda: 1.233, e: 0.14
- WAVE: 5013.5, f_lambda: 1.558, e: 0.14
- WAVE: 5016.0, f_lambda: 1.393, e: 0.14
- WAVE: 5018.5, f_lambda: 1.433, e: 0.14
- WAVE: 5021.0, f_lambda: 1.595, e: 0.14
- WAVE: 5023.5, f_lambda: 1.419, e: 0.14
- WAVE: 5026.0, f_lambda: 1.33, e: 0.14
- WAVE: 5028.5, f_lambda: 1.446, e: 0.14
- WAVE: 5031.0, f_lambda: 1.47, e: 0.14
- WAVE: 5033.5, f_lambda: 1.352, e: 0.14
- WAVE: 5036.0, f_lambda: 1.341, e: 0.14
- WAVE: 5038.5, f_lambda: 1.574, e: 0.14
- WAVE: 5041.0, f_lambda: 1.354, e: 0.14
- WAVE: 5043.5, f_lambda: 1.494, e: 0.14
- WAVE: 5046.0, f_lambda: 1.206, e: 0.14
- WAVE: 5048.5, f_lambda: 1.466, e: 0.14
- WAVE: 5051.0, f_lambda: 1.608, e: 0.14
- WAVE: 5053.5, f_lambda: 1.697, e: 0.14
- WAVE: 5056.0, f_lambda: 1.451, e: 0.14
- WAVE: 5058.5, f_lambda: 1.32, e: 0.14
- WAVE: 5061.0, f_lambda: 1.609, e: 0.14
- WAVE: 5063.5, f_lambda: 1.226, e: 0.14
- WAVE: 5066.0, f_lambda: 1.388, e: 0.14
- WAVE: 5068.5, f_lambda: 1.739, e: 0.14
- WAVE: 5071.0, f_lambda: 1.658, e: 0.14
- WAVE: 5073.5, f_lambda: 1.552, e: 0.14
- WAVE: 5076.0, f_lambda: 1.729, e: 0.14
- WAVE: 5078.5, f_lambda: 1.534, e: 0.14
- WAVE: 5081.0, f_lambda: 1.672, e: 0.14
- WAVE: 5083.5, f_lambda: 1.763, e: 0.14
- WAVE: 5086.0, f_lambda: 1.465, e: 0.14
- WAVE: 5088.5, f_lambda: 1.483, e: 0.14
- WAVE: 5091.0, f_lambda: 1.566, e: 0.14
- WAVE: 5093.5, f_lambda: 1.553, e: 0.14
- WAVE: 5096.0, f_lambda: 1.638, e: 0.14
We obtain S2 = 1.1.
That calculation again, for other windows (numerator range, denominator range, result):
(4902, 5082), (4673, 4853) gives 1.04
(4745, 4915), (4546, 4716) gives 1.25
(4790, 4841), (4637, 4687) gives 1.14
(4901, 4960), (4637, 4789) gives 1.22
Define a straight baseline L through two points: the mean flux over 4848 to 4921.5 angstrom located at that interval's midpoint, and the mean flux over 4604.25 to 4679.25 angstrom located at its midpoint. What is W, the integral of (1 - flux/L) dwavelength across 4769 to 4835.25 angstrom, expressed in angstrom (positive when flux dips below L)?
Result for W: 5.5 angstrom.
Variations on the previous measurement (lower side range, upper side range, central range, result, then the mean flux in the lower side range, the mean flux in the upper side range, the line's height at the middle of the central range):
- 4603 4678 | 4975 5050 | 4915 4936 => -3.14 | 1.75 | 1.49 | 1.55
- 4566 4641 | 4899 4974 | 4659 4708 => -2.68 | 1.65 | 1.75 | 1.67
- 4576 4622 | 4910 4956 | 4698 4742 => 8.86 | 1.58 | 1.75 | 1.64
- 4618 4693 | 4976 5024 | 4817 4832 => -2.88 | 1.78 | 1.53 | 1.66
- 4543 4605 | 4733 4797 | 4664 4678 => -1.90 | 1.67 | 1.45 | 1.56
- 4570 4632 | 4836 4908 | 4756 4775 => 2.79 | 1.62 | 2.16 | 1.95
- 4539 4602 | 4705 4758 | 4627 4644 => -2.48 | 1.69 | 1.29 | 1.53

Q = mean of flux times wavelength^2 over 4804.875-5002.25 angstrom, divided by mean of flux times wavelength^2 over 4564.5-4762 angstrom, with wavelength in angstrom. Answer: 1.32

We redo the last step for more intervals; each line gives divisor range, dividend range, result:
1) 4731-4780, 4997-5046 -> 1.24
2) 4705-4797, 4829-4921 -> 1.54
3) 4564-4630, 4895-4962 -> 1.26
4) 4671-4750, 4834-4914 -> 1.59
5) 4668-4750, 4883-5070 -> 1.25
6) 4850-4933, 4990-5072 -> 0.76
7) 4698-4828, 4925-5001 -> 1.12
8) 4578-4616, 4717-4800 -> 0.99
